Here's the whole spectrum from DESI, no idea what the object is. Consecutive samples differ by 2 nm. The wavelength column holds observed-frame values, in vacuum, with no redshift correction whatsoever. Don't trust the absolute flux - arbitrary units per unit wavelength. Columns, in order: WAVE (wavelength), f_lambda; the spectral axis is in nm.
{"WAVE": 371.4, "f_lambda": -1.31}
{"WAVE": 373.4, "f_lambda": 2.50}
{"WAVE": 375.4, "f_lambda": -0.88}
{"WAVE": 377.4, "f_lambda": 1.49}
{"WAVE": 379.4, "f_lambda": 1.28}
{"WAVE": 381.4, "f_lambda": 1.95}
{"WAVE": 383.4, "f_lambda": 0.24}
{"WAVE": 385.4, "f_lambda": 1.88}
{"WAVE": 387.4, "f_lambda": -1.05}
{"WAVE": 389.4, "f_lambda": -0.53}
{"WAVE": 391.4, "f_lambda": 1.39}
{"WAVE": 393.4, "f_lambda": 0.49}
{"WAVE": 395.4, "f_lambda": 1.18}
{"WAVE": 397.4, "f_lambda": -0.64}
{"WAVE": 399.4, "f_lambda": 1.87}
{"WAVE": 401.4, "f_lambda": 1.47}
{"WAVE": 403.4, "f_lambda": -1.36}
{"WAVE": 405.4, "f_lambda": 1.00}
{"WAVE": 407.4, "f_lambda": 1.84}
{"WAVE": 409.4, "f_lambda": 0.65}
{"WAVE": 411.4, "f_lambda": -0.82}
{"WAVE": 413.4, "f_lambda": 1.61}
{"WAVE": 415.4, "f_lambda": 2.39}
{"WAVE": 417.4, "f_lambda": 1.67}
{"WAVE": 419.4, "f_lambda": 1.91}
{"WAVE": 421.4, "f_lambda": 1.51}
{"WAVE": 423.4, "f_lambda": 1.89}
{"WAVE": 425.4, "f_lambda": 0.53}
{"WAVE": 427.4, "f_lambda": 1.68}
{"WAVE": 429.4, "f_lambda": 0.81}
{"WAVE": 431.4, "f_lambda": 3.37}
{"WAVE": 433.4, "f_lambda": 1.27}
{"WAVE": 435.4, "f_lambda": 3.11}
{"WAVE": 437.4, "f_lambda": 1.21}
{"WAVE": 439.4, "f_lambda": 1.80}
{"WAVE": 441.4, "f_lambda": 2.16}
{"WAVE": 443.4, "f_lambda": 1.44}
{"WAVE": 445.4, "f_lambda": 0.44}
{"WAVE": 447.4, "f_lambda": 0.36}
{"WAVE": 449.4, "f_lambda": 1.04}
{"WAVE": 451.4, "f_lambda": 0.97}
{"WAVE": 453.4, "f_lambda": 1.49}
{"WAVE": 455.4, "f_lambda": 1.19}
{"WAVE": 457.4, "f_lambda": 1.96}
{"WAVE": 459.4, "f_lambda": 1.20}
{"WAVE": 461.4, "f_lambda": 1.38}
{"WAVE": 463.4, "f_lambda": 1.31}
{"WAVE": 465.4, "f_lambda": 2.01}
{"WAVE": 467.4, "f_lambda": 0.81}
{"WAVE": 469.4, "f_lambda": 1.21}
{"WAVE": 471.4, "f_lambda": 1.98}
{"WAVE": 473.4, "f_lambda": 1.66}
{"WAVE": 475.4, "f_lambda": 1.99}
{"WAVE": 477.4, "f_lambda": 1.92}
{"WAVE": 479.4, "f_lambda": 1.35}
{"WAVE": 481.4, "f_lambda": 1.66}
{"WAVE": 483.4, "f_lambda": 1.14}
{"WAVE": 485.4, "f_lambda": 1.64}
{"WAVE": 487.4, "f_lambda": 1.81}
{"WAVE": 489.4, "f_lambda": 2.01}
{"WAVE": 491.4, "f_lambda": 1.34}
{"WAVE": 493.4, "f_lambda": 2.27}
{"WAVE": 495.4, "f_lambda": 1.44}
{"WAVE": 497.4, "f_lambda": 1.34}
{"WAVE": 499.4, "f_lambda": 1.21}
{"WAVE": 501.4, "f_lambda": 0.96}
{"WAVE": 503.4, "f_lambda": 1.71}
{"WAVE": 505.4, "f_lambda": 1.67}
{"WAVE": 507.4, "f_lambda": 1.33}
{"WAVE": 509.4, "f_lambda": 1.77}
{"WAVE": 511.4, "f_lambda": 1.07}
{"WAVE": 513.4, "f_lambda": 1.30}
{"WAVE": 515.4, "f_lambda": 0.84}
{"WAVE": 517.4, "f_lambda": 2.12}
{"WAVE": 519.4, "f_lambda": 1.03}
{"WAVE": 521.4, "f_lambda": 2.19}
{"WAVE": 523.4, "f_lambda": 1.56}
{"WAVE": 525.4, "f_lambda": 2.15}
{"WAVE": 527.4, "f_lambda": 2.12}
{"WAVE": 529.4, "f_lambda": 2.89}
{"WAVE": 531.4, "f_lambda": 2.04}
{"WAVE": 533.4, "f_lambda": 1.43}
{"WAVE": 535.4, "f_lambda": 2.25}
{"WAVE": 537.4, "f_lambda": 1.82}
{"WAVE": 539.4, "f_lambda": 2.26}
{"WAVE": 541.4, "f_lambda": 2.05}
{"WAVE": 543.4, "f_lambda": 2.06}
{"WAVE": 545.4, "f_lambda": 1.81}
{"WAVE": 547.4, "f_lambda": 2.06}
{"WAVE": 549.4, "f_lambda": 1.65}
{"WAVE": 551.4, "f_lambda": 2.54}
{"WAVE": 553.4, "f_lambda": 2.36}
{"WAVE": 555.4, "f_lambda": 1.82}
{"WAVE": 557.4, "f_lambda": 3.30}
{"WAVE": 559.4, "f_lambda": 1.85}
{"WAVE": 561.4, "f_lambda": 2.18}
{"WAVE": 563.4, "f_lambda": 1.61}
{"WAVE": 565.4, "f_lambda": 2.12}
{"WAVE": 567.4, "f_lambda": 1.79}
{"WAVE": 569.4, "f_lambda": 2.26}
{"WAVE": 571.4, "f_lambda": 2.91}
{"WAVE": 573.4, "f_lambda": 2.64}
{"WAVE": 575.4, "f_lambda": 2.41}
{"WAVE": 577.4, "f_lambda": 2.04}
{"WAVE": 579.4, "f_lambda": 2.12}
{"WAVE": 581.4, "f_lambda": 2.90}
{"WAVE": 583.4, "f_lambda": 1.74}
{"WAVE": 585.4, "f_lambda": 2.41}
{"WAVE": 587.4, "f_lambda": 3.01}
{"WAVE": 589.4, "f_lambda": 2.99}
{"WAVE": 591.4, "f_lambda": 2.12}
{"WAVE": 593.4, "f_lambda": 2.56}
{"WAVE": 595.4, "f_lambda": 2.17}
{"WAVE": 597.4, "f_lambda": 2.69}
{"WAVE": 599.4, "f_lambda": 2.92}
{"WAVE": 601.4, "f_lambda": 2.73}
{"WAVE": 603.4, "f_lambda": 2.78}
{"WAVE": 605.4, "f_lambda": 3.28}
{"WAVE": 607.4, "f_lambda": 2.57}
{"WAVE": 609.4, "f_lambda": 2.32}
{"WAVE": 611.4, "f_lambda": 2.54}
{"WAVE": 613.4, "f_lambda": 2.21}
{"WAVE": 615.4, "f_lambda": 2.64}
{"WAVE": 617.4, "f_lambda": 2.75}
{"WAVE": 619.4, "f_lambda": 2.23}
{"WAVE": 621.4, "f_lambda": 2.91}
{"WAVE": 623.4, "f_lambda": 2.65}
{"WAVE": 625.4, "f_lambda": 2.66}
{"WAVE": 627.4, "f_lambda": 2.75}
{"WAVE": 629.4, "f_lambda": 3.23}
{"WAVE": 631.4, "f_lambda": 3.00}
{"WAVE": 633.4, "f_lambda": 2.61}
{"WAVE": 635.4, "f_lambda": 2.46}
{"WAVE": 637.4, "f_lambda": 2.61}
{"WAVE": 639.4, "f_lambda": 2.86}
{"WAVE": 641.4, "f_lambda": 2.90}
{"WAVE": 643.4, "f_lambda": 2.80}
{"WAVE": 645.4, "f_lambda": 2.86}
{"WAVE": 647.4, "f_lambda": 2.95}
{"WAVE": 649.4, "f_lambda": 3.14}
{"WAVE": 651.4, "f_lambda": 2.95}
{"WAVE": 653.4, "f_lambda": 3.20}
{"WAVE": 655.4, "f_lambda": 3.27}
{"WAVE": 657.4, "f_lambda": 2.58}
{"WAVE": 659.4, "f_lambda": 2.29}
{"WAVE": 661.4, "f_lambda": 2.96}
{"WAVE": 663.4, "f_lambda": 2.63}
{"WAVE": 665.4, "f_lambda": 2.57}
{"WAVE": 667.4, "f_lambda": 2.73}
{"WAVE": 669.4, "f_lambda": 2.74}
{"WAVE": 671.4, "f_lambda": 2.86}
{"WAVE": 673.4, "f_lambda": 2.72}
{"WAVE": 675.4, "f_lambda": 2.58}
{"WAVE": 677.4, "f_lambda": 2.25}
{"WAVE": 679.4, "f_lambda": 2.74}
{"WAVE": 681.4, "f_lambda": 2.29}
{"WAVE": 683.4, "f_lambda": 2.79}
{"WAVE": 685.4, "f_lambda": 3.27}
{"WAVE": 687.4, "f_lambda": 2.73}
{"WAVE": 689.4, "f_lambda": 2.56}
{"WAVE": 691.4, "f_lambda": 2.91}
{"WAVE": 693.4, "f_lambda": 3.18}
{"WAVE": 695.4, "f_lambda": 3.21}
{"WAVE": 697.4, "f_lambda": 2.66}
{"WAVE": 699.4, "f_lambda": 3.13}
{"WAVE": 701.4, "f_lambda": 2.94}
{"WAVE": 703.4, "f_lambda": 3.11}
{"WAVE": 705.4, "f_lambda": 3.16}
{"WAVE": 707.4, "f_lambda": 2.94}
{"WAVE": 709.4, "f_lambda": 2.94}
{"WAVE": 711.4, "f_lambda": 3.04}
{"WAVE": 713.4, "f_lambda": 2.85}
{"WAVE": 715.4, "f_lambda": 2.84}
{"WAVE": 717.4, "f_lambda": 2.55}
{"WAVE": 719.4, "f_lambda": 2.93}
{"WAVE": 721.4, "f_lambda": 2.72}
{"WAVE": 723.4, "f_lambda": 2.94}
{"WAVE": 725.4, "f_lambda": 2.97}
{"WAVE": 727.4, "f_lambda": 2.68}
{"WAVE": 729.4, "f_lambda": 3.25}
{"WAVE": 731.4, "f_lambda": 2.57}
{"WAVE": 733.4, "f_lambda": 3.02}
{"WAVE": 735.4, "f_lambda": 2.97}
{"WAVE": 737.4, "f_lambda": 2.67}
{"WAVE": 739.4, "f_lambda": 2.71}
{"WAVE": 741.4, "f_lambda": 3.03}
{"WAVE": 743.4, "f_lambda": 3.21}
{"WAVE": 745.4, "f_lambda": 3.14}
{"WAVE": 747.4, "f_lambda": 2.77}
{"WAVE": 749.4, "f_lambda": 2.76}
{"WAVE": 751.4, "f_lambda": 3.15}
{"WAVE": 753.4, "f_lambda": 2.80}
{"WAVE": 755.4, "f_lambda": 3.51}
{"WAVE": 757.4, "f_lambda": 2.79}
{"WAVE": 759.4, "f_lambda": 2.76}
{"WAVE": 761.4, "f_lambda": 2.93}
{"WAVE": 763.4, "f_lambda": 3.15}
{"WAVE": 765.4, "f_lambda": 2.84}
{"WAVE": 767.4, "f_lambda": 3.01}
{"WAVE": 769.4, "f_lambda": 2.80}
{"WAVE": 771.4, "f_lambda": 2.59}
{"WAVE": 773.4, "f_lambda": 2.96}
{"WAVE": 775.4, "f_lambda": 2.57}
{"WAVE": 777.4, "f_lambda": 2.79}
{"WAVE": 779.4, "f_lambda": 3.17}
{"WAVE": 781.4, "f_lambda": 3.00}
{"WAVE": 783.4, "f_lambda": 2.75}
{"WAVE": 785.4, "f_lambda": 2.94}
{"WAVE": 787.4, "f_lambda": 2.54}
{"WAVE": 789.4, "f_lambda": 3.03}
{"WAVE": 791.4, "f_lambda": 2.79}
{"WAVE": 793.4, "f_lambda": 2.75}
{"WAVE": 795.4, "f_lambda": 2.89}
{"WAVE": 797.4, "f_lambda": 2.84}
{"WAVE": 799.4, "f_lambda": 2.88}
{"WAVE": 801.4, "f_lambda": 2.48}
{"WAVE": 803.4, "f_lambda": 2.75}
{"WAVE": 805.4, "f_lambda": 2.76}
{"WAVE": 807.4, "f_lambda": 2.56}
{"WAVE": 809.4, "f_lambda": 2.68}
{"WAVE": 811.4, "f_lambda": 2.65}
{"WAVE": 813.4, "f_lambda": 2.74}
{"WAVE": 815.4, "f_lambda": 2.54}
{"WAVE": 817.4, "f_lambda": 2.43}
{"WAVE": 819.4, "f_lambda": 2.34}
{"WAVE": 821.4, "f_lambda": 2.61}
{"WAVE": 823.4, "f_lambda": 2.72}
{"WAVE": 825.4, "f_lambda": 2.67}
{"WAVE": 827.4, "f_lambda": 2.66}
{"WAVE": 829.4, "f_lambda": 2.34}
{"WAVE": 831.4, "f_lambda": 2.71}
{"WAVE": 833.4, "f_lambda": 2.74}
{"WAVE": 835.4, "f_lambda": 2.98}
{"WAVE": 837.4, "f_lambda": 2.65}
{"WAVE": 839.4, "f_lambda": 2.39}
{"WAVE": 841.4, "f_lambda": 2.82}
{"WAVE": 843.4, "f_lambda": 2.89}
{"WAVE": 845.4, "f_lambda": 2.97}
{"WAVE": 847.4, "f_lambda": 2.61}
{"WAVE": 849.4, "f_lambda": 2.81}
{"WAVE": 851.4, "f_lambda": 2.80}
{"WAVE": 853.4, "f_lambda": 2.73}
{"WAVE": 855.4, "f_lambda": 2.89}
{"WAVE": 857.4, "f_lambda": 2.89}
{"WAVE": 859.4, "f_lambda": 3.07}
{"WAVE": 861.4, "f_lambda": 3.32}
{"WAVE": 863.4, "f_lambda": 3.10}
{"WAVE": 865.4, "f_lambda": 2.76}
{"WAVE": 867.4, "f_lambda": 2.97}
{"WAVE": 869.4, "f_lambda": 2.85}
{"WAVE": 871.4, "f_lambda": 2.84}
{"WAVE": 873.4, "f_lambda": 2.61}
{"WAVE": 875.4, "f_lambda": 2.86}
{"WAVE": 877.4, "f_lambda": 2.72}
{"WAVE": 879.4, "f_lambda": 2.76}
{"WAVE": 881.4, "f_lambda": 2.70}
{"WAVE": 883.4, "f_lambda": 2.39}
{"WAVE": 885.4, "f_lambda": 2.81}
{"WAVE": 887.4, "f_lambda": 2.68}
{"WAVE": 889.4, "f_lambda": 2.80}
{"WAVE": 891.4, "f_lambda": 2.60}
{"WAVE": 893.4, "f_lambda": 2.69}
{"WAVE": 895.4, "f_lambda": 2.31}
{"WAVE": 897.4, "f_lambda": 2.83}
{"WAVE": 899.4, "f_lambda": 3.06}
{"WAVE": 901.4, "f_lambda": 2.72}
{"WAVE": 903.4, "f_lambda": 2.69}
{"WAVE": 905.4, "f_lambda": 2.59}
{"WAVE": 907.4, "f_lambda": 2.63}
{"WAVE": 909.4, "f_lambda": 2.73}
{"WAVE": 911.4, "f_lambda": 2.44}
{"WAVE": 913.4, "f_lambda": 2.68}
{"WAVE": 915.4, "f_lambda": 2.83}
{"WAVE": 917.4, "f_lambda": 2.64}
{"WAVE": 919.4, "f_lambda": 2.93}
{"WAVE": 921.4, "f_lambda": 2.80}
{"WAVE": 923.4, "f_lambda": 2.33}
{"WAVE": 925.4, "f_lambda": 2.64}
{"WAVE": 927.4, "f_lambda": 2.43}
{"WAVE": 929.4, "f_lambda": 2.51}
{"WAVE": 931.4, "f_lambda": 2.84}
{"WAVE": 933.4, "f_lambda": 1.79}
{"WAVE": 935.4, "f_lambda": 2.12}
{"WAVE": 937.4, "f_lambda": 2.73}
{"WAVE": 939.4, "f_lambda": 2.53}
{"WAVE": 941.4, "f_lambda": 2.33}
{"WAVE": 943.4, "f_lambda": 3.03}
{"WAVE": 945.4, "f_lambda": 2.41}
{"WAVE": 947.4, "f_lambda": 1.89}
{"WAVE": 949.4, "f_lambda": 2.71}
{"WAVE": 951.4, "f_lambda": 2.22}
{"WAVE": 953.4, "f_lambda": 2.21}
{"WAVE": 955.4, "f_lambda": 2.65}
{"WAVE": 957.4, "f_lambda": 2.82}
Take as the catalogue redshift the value 0.31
